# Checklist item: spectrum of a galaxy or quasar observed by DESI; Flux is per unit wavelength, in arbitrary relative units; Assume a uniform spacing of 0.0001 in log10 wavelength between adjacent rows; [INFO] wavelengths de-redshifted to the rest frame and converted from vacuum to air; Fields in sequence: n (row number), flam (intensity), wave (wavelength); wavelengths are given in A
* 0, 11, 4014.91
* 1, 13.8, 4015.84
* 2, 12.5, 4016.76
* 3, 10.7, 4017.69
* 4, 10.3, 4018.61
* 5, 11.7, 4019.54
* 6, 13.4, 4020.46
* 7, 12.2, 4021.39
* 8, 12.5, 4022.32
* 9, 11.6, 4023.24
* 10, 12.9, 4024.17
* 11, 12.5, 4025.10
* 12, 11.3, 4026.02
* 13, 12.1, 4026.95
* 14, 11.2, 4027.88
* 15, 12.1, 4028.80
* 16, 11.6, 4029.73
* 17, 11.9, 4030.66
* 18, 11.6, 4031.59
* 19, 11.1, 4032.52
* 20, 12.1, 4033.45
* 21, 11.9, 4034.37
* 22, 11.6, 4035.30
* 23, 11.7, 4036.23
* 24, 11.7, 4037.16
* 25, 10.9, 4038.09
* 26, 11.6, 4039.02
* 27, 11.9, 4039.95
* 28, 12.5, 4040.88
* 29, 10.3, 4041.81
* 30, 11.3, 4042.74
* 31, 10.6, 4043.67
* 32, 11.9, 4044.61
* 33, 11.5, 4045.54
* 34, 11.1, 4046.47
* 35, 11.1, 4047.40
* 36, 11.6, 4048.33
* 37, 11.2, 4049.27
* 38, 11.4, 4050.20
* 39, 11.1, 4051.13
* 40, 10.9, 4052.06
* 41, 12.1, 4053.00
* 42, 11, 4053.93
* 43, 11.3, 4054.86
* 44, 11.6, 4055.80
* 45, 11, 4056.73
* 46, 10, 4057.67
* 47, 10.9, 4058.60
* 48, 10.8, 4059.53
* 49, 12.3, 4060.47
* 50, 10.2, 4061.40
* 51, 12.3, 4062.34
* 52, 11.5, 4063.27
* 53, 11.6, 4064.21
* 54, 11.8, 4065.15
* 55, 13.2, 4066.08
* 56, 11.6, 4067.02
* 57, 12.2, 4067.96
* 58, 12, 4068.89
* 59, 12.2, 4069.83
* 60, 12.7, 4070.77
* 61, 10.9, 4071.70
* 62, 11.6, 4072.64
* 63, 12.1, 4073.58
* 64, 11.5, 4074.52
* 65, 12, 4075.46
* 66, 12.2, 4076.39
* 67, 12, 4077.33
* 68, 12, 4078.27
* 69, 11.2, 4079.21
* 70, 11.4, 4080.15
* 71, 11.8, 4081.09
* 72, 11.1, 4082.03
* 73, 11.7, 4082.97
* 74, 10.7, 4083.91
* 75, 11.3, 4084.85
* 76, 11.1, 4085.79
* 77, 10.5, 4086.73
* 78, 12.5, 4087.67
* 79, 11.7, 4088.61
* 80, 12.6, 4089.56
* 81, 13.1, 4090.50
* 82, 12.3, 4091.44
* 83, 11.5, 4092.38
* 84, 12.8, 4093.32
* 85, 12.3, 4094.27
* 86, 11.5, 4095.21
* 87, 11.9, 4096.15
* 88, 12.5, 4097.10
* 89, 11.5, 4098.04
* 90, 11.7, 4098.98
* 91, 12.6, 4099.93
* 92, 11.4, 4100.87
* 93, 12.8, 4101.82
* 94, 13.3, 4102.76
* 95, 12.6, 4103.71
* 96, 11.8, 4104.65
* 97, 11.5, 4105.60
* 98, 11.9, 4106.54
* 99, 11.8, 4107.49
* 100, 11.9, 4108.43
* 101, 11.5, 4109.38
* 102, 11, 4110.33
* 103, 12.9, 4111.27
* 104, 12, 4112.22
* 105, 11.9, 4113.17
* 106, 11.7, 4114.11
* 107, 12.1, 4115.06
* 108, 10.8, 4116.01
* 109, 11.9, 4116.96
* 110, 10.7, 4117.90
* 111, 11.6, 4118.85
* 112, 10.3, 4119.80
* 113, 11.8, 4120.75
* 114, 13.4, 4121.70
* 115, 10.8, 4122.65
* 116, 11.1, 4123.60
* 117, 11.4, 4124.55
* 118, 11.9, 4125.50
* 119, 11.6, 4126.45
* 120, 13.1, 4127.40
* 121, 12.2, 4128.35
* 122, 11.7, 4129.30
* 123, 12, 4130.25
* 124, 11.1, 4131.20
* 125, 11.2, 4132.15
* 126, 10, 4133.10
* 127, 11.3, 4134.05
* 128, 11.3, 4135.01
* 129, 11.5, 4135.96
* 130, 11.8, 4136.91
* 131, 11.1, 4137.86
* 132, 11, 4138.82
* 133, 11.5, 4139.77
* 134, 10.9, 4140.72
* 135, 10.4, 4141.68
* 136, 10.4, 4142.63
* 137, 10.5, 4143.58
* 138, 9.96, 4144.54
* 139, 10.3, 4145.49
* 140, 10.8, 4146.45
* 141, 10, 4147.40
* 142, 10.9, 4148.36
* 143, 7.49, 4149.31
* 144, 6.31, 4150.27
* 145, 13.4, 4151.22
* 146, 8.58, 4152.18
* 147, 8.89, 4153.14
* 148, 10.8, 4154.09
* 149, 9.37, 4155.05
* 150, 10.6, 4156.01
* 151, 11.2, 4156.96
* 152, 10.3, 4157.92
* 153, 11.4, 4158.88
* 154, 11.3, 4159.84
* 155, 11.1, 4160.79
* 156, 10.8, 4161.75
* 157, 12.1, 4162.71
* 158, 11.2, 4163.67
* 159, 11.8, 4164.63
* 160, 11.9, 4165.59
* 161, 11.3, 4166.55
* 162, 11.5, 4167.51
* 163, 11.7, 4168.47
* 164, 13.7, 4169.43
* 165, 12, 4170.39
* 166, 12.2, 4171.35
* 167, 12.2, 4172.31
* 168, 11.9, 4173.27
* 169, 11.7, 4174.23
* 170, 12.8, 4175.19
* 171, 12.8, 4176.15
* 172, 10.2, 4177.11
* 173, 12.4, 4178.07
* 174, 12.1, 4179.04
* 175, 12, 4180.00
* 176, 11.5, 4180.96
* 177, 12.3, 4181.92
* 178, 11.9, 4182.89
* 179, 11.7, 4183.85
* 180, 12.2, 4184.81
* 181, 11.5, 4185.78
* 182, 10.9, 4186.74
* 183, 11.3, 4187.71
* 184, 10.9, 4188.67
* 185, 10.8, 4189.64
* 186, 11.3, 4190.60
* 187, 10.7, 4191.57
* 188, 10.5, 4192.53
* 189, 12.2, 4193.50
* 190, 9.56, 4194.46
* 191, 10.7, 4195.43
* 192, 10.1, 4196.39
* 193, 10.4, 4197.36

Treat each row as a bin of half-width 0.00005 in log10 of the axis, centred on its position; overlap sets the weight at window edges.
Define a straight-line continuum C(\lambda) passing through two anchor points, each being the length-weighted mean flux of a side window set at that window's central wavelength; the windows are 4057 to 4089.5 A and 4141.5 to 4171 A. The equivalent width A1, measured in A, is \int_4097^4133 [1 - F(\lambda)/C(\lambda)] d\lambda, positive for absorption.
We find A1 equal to -2.01 A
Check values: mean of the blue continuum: 11.6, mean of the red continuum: 10.7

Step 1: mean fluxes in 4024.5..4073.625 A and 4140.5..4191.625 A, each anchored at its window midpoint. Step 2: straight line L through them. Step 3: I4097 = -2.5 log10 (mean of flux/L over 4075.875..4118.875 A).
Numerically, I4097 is -0.04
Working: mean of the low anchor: 11.6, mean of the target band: 11.8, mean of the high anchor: 11.1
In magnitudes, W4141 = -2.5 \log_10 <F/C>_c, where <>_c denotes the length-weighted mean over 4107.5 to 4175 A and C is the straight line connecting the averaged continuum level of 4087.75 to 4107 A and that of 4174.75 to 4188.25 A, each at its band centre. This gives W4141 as 0.07 mag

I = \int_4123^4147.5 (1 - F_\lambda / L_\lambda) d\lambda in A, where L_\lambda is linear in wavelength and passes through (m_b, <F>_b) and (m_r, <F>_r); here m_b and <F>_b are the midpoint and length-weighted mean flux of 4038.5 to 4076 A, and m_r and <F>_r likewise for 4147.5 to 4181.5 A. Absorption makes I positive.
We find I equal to 0.2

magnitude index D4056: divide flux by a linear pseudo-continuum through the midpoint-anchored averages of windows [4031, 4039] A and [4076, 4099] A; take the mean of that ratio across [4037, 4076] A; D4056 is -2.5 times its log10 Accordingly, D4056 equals 0.02 mag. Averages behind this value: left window 11.6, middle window 11.5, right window 11.8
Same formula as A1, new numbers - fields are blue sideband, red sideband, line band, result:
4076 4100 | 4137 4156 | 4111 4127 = -1.00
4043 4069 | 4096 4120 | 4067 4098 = -0.53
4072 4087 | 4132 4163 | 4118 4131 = -1.01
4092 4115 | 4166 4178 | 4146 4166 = 2.56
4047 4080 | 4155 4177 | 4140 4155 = 2.11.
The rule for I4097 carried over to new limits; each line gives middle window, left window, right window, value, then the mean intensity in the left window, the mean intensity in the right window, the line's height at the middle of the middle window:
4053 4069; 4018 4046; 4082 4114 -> 0.03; 11.7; 11.9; 11.8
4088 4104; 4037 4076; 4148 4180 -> -0.08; 11.5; 11.2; 11.4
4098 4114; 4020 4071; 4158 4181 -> -0.03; 11.6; 11.8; 11.7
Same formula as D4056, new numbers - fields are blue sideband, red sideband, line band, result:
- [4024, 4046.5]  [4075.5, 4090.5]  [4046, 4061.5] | 0.04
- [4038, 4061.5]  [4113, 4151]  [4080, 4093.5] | -0.05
